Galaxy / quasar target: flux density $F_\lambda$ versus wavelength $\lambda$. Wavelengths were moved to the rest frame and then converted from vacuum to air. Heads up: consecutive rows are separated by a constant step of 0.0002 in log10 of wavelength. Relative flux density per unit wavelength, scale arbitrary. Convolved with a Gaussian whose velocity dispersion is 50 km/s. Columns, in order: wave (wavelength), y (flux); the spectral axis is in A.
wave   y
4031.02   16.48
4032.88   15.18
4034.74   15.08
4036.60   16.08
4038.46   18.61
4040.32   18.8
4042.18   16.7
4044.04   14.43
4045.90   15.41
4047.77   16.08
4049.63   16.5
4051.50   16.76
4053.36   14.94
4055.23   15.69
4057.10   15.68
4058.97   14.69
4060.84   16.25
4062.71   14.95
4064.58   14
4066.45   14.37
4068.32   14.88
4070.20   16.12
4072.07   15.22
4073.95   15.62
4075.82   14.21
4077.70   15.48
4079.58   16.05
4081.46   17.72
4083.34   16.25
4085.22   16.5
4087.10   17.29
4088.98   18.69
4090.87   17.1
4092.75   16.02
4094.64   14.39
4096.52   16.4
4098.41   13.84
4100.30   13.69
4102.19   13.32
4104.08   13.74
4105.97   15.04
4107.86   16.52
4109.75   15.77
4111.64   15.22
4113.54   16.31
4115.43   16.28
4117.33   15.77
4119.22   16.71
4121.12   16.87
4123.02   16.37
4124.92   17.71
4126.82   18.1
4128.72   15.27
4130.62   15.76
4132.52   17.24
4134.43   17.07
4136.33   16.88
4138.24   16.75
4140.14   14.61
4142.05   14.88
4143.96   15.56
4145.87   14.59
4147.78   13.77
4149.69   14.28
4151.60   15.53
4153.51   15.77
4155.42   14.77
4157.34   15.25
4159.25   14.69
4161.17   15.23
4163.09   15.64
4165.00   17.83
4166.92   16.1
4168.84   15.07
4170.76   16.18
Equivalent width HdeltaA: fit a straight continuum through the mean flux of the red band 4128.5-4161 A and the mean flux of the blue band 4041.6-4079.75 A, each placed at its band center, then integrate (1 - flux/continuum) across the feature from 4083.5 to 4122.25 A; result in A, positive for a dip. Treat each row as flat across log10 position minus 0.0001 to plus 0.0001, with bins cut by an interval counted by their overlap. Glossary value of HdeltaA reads -0.9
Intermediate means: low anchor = 15.4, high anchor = 15.4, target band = 15.8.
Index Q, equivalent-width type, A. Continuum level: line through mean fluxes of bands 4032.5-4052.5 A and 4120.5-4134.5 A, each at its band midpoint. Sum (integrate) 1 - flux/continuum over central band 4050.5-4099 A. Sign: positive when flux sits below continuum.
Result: 2.3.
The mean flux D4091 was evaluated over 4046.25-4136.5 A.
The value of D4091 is 15.9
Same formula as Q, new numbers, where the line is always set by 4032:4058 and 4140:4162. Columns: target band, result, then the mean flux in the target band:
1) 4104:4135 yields -2.0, 16.3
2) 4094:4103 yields 0.7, 14.3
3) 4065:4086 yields 0.2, 15.6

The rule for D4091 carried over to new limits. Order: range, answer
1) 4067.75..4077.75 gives 15.2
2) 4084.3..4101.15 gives 16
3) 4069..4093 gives 16.3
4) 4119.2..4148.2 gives 16.2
